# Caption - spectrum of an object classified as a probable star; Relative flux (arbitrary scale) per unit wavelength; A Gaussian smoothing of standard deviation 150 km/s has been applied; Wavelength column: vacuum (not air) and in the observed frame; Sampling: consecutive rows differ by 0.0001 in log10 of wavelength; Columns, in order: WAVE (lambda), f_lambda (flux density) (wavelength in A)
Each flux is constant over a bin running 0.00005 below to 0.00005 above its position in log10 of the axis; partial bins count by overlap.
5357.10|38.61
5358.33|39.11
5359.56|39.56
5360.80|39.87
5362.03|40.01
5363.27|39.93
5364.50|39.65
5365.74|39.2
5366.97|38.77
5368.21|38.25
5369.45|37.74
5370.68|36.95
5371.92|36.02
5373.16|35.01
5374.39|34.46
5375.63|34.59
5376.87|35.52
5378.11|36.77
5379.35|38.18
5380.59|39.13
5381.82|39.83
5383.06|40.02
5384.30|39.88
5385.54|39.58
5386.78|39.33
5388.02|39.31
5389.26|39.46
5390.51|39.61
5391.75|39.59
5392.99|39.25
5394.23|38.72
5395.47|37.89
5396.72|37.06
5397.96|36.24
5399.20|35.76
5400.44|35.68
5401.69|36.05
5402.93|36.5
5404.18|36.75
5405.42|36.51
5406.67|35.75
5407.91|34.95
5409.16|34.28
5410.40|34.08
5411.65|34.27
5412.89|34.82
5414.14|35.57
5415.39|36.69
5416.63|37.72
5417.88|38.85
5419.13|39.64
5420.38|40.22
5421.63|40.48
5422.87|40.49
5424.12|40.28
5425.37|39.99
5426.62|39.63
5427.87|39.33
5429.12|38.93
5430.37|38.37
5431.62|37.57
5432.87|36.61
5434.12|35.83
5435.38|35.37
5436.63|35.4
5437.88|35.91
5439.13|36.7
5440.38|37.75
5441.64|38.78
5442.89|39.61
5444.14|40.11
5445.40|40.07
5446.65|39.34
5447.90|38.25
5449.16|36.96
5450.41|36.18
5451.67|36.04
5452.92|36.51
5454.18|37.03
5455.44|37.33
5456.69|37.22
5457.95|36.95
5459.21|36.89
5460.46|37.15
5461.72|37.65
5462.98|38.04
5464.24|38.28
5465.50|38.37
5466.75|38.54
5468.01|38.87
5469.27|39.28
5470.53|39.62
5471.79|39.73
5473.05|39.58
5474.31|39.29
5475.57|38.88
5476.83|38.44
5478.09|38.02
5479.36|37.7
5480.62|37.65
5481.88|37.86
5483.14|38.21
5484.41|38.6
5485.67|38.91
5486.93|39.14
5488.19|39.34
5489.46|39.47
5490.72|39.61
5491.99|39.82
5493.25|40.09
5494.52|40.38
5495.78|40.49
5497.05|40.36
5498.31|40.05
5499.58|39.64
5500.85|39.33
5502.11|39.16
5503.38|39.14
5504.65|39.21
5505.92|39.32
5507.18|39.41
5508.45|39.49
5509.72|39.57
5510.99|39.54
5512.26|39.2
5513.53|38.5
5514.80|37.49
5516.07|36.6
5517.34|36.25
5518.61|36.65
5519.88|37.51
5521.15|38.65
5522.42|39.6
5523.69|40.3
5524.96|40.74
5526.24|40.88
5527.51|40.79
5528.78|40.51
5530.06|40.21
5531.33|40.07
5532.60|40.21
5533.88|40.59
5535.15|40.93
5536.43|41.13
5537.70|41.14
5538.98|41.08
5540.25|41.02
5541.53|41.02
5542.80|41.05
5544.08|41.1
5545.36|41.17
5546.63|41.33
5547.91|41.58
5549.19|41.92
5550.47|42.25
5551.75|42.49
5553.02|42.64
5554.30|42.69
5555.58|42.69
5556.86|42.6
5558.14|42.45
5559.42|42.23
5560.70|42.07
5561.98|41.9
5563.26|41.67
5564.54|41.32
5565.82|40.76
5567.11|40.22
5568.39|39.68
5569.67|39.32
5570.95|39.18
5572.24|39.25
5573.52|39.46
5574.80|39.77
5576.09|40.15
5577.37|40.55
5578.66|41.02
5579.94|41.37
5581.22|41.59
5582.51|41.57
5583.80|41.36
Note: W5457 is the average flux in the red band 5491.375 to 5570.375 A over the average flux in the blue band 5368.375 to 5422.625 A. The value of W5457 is 1.08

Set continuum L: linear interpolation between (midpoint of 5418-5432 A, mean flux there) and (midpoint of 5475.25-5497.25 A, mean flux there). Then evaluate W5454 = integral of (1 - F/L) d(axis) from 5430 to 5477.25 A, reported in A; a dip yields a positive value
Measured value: 1.7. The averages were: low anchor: 39.5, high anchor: 39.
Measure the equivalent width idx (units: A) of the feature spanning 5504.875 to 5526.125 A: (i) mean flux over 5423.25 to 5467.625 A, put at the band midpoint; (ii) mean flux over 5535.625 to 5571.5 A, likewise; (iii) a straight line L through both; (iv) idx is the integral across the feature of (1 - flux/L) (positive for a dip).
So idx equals 0.7 A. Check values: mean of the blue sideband 37.8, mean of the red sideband 41.4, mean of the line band 38.7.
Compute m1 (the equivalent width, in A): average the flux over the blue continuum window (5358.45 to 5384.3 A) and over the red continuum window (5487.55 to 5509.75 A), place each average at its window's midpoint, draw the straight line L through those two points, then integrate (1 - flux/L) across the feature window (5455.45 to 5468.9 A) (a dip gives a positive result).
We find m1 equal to 0.5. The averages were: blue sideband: 38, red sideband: 39.7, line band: 37.8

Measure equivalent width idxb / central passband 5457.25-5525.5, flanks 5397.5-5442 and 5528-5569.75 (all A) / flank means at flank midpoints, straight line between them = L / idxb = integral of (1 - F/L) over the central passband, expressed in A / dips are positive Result 1.1 A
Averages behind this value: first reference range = 37.2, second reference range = 41.3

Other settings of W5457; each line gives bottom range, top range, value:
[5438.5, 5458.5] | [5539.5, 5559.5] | 1.11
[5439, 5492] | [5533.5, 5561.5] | 1.09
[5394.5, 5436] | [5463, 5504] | 1.05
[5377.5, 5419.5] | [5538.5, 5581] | 1.10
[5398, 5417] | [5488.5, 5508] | 1.11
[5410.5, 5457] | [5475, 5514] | 1.04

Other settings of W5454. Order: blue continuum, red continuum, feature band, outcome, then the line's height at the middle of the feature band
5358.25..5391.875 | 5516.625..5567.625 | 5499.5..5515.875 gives 0.5 A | 40.4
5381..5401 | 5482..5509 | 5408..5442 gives 1.2 A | 38.9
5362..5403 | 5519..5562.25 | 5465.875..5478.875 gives 0.2 A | 39.7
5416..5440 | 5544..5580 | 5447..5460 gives 0.6 A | 38.8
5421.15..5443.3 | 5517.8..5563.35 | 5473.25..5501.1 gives 0.3 A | 39.6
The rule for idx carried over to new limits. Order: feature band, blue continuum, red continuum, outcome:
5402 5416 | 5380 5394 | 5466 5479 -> 1.4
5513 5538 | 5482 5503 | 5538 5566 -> 0.8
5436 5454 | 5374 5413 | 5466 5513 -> 0.3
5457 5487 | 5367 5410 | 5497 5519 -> 0.0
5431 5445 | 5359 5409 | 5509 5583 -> 0.5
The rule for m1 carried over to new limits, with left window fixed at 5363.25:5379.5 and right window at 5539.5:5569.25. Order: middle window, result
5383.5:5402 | -0.3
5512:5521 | 0.7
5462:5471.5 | 0.2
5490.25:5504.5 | 0.1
